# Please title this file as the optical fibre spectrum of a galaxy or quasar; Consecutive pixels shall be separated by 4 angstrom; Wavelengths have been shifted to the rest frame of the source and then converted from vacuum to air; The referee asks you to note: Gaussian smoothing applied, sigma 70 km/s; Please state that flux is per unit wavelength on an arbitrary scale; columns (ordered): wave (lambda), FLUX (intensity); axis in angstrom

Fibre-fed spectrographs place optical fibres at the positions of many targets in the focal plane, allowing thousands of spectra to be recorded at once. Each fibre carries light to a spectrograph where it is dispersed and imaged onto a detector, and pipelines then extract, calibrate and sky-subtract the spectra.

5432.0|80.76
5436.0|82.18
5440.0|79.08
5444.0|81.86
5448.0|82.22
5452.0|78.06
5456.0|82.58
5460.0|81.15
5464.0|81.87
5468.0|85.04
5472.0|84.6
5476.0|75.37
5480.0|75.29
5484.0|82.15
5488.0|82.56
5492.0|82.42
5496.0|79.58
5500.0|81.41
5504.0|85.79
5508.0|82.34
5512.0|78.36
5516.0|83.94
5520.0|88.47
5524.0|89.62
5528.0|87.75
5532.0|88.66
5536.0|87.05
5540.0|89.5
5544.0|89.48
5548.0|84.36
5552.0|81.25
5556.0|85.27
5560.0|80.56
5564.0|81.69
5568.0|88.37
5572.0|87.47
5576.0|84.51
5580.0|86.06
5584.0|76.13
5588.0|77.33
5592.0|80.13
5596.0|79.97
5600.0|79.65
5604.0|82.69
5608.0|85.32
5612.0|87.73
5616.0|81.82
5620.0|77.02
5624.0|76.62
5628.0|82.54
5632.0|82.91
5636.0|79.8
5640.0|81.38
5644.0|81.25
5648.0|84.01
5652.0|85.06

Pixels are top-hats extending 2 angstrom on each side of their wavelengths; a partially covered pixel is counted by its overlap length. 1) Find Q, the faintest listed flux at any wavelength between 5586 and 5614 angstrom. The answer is 77.33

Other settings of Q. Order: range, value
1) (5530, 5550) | 84.36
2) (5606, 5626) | 76.62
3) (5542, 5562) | 80.56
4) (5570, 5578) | 84.51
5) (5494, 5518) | 78.36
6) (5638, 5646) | 81.25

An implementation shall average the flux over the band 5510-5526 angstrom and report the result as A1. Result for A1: 85.1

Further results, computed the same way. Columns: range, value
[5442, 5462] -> 81.2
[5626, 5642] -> 81.7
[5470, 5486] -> 79.4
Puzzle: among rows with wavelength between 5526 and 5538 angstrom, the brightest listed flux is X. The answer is 88.66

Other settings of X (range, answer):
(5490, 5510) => 85.79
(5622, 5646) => 82.91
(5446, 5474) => 85.04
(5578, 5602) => 86.06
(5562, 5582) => 88.37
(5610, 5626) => 87.73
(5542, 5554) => 89.48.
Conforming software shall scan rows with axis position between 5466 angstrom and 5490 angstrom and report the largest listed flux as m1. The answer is 85.04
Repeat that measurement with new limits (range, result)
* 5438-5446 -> 81.86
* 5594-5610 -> 85.32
